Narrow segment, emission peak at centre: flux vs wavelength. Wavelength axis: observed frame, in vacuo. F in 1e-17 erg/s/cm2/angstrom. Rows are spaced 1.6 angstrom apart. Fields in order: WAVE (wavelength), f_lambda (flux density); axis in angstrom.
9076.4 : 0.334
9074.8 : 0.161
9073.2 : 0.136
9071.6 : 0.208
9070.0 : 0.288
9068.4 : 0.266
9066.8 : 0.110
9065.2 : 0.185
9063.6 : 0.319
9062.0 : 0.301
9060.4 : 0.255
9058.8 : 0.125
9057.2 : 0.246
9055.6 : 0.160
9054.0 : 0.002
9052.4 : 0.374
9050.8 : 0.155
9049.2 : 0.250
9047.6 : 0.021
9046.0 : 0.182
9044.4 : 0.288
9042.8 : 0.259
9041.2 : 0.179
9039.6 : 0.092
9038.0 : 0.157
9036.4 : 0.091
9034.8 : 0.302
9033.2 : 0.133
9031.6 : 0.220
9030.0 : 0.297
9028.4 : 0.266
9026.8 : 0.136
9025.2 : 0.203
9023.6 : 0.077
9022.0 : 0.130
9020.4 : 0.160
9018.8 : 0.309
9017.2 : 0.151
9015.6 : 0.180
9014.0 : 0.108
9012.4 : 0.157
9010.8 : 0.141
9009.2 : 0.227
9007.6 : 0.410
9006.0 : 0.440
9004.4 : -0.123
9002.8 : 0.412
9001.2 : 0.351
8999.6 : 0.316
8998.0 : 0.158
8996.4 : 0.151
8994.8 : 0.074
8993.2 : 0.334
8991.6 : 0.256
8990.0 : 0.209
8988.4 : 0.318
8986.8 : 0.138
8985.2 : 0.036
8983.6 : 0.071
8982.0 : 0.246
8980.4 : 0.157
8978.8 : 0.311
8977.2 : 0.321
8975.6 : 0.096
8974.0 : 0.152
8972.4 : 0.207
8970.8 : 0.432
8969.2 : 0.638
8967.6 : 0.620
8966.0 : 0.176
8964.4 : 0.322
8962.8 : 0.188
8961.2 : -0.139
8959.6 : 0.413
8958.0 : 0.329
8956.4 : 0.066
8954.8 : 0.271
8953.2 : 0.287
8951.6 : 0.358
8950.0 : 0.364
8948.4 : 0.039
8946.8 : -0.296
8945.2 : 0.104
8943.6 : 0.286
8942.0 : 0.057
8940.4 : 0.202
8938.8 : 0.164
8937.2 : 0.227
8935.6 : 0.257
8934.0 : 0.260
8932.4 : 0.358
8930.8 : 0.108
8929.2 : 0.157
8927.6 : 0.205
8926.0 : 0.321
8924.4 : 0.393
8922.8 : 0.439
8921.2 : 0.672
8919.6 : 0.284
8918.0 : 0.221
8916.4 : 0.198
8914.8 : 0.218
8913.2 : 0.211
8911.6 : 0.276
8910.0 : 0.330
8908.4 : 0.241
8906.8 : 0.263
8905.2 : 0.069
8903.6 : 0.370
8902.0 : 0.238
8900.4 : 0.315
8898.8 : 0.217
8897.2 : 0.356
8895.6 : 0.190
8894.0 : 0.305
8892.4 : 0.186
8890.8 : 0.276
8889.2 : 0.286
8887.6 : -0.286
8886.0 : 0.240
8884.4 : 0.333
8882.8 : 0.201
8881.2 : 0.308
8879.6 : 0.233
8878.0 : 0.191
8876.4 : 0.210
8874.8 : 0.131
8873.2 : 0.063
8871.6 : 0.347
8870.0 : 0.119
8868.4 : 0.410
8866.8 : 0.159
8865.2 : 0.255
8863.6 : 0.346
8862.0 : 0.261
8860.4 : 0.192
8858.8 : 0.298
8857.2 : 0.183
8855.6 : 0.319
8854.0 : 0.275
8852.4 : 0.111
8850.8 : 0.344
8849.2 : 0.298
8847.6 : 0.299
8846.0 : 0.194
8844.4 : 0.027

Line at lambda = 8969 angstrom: H-gamma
